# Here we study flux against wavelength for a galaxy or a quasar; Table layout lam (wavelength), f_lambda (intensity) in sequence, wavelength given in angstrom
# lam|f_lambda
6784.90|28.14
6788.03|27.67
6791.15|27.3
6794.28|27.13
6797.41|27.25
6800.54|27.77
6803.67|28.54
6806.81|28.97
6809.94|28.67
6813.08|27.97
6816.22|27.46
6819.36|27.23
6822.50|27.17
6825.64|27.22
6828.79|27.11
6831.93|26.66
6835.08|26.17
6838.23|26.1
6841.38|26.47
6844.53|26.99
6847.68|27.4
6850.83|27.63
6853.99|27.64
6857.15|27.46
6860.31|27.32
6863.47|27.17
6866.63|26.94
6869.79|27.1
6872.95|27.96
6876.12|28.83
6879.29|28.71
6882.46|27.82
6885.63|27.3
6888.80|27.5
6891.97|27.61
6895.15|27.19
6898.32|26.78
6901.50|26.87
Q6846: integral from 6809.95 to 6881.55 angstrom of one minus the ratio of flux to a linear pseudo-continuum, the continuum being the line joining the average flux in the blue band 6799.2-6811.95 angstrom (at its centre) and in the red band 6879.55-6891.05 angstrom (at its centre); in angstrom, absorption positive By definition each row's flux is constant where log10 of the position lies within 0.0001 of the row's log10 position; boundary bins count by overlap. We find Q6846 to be 1.9 angstrom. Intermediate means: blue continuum 28.5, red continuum 27.7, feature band 27.3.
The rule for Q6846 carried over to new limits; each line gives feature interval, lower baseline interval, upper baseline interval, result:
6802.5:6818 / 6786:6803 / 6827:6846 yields -0.6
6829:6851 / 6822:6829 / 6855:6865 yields 0.4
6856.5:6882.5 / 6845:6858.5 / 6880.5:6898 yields -0.2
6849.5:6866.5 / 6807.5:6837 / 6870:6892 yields 0.2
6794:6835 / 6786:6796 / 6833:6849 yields -0.8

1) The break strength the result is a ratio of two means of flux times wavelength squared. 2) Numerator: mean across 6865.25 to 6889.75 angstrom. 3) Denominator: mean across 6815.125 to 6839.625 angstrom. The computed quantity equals 1.05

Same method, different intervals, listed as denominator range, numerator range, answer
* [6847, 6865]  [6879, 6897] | 1.02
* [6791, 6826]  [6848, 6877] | 1.01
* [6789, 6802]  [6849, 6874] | 1.02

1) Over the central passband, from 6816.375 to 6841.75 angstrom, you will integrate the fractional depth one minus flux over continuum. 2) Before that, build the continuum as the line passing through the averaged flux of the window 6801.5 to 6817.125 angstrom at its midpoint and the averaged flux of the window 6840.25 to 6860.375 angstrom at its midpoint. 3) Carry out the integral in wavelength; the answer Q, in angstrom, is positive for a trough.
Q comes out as 0.9 angstrom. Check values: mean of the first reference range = 28.3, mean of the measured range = 26.8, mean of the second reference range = 27.3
